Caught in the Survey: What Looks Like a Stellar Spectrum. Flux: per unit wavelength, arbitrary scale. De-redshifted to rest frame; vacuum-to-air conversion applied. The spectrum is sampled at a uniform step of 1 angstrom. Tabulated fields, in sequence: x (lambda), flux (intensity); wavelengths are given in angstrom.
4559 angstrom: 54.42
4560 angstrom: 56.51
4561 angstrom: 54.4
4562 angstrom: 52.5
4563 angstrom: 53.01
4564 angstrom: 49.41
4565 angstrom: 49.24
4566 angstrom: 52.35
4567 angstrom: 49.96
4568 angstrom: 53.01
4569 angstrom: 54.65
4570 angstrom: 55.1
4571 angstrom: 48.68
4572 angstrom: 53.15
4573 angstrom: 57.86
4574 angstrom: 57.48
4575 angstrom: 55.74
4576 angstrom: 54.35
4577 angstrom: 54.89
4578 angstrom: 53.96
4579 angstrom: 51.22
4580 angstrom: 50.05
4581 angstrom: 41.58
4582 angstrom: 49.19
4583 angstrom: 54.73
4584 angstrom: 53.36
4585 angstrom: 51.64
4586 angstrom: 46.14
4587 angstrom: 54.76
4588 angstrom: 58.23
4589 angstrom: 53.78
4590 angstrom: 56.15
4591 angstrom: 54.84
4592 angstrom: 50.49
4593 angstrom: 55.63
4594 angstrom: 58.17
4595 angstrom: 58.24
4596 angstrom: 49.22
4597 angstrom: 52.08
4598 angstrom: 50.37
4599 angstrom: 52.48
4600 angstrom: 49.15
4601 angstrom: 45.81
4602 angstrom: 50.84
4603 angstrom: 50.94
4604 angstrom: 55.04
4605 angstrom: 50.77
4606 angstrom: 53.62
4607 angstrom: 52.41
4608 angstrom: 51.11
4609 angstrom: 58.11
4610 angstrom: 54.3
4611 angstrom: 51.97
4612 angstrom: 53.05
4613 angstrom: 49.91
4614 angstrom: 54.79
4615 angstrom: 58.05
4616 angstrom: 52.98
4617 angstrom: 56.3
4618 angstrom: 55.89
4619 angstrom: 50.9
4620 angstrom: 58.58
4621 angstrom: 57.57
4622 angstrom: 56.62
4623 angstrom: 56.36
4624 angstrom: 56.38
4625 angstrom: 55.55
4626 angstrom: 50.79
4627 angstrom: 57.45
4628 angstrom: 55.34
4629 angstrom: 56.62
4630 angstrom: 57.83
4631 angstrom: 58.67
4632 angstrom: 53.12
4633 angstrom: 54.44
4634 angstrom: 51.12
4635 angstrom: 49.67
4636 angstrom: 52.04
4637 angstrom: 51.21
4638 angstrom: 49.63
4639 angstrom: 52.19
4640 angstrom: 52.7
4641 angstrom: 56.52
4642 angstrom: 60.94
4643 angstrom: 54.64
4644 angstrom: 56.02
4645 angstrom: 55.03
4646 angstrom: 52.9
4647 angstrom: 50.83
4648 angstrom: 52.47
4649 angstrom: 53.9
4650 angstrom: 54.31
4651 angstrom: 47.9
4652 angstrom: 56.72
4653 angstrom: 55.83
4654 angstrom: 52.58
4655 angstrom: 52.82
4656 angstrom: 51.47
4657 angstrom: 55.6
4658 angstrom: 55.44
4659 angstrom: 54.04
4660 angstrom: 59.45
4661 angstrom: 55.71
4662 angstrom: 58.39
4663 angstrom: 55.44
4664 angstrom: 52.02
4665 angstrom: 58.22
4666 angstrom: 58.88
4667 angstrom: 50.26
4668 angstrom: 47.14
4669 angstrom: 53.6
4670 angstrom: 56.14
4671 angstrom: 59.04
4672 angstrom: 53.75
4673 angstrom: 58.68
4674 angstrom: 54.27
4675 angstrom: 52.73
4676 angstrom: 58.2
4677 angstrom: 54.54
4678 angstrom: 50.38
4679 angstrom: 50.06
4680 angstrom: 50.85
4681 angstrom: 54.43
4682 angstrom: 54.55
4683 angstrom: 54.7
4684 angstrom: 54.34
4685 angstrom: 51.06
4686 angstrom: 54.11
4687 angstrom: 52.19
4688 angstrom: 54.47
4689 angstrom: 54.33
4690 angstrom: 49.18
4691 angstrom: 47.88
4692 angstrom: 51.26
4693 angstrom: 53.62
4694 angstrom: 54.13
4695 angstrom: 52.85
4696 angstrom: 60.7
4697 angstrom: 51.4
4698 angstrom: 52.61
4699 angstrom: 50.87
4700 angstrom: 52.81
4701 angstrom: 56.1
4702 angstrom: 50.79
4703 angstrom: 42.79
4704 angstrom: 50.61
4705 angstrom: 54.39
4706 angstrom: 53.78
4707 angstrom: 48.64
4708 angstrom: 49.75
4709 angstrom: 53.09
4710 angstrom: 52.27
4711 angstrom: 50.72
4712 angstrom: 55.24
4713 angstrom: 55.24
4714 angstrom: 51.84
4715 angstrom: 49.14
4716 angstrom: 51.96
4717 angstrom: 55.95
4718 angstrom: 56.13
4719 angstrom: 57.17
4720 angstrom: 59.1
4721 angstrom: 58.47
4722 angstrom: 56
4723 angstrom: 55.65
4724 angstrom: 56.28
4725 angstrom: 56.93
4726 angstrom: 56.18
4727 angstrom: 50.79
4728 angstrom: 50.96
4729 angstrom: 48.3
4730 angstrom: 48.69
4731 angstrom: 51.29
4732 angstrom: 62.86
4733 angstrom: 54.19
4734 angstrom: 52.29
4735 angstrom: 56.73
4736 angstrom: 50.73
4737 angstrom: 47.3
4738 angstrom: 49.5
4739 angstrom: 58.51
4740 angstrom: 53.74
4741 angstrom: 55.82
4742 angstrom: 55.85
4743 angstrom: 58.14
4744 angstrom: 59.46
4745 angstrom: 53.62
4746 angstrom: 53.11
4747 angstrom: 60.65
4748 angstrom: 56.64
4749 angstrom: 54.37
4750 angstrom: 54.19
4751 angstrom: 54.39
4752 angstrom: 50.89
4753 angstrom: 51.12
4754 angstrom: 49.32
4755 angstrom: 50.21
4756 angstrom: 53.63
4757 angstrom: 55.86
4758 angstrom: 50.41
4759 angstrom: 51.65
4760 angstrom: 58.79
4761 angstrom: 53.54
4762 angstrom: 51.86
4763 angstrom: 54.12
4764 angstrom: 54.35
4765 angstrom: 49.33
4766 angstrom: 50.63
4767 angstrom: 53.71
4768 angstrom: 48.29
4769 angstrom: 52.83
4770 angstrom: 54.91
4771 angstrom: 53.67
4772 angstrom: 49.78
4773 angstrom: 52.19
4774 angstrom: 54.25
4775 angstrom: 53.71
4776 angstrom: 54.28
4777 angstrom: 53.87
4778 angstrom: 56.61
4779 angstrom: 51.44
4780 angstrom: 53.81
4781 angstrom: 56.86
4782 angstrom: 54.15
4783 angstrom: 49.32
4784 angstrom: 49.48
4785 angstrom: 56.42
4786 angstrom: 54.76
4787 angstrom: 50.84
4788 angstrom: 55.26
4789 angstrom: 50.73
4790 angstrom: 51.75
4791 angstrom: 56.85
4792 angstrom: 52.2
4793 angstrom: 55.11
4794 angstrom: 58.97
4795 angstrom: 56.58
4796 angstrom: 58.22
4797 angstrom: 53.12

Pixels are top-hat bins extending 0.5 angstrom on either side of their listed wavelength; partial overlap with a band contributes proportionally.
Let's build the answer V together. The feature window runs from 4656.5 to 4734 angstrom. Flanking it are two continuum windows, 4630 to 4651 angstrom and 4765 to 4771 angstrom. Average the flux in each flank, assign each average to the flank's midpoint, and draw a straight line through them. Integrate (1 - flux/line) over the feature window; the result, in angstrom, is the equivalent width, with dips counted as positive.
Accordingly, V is -1.2 angstrom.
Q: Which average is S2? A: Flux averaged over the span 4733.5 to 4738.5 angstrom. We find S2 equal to 51.3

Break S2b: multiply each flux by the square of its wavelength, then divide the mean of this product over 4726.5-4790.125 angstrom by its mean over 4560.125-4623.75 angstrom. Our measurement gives 1.08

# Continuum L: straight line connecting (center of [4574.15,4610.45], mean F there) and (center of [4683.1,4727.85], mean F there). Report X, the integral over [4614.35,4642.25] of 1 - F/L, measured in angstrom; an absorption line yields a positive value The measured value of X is -1.03 angstrom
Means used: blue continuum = 52.6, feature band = 54.8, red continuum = 53.2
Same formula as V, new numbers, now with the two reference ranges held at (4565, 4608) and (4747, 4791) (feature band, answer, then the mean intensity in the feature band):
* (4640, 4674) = -1.2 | 54.7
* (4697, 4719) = 0.3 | 52.2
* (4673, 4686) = -0.2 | 53.6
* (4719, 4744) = -0.7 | 54.5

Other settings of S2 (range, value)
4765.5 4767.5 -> 52.2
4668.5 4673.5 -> 56.2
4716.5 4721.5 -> 57.4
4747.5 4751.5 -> 54.9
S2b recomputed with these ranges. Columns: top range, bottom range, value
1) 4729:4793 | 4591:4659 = 1.05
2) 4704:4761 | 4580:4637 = 1.06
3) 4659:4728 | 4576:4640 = 1.05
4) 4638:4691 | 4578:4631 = 1.04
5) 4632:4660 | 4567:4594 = 1.04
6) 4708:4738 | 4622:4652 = 1.03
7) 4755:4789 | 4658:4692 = 1.02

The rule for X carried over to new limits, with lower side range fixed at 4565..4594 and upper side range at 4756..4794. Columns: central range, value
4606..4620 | -0.3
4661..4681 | -0.5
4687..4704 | 0.3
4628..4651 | -0.3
